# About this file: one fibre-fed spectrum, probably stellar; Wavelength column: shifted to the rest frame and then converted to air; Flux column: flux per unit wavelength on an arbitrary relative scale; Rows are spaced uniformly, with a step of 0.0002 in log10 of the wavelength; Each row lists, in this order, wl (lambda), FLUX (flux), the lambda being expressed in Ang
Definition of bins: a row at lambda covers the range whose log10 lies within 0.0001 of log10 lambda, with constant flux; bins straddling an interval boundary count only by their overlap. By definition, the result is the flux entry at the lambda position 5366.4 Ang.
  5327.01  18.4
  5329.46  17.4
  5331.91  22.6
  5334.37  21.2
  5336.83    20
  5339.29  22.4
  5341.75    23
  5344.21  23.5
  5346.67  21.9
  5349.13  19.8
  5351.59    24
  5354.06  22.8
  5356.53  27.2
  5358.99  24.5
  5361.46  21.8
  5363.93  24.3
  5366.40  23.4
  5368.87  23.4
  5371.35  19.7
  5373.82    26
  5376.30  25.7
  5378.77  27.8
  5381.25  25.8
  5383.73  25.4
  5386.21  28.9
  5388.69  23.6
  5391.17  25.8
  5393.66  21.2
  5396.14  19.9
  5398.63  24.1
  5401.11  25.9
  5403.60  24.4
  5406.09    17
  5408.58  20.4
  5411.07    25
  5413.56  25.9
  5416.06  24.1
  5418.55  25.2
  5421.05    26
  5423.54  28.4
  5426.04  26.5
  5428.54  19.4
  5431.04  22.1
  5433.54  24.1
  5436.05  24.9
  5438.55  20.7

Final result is 23.4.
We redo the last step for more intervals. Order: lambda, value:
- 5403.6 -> 24.4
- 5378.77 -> 27.8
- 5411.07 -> 25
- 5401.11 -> 25.9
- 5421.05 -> 26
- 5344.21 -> 23.5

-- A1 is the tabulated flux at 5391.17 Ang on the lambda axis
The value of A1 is 25.8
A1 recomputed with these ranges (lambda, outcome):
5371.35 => 19.7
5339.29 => 22.4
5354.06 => 22.8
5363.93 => 24.3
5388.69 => 23.6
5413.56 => 25.9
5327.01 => 18.4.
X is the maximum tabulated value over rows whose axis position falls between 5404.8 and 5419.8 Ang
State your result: 25.9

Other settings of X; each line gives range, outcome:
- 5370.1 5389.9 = 28.9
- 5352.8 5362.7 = 27.2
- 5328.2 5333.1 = 22.6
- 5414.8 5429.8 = 28.4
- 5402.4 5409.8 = 24.4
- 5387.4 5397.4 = 25.8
